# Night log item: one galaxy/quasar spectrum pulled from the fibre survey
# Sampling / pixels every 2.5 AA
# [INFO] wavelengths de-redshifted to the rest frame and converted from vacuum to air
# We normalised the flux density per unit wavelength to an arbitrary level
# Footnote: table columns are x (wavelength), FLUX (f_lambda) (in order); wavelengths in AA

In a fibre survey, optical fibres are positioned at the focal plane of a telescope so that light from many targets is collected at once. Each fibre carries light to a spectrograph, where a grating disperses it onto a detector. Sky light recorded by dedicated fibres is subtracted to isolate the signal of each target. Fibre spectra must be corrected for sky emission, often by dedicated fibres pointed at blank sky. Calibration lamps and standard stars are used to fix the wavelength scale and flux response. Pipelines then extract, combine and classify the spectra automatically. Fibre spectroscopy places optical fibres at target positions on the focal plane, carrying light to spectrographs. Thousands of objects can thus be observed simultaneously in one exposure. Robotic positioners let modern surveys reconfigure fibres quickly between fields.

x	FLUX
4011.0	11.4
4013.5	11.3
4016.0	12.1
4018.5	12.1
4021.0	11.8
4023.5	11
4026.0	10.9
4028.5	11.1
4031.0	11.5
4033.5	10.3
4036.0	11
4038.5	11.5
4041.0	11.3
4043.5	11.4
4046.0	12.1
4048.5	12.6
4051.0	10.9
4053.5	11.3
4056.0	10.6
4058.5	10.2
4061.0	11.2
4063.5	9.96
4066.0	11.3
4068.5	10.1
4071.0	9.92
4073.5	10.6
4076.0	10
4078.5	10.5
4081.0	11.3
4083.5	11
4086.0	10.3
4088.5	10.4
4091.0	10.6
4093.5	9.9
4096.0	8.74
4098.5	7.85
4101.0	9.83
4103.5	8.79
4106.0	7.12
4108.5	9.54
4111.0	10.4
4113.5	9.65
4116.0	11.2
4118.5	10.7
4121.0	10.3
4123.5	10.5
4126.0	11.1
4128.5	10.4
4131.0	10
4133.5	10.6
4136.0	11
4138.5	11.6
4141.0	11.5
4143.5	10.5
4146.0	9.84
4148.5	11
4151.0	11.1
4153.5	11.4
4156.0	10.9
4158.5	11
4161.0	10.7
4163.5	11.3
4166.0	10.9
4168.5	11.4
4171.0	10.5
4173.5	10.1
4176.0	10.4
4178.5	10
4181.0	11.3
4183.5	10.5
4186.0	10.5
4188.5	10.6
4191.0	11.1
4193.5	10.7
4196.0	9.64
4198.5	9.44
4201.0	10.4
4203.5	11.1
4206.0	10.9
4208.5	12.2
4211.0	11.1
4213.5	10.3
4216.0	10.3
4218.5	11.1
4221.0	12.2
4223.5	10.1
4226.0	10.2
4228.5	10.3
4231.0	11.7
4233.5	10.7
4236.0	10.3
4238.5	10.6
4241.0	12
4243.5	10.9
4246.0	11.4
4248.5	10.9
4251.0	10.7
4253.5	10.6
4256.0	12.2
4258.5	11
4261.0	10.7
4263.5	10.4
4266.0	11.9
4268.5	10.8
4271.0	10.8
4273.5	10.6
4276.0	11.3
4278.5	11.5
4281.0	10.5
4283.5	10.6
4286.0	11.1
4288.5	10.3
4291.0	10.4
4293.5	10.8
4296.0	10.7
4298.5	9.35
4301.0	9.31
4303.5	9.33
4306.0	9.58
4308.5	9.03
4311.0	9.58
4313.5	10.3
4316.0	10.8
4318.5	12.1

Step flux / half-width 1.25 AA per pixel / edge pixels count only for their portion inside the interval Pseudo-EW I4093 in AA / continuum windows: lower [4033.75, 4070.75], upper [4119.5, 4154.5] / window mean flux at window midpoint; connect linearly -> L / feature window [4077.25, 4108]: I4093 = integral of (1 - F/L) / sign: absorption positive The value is 3.5 AA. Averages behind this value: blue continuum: 11.1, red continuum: 10.8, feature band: 9.69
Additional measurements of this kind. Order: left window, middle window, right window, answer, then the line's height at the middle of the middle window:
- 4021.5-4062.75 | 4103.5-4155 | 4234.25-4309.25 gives 2.6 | 11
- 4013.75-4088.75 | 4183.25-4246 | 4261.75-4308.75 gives -0.8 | 10.6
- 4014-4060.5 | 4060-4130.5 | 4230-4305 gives 6.7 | 11.2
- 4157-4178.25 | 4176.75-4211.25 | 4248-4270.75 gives 0.5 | 10.8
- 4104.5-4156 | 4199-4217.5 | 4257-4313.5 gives -0.7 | 10.5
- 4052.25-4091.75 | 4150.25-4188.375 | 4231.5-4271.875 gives 0.1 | 10.8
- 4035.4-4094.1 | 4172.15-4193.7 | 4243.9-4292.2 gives 0.6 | 10.9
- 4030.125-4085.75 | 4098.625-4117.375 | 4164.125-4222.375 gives 2.5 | 10.8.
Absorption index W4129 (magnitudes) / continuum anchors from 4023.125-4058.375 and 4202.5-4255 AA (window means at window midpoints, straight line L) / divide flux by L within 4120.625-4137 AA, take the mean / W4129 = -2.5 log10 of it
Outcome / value 0.053 mag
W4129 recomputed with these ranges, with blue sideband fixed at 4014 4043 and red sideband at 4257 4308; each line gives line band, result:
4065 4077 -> 0.08 mag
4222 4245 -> -0.01 mag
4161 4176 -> 0.01 mag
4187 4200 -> 0.05 mag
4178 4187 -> 0.02 mag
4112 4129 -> 0.05 mag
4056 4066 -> 0.06 mag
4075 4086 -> 0.05 mag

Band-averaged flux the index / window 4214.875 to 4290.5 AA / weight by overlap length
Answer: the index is 10.9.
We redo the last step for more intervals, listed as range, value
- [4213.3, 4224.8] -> 10.8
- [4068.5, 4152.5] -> 10.2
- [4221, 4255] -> 10.9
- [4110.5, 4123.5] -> 10.5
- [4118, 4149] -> 10.7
